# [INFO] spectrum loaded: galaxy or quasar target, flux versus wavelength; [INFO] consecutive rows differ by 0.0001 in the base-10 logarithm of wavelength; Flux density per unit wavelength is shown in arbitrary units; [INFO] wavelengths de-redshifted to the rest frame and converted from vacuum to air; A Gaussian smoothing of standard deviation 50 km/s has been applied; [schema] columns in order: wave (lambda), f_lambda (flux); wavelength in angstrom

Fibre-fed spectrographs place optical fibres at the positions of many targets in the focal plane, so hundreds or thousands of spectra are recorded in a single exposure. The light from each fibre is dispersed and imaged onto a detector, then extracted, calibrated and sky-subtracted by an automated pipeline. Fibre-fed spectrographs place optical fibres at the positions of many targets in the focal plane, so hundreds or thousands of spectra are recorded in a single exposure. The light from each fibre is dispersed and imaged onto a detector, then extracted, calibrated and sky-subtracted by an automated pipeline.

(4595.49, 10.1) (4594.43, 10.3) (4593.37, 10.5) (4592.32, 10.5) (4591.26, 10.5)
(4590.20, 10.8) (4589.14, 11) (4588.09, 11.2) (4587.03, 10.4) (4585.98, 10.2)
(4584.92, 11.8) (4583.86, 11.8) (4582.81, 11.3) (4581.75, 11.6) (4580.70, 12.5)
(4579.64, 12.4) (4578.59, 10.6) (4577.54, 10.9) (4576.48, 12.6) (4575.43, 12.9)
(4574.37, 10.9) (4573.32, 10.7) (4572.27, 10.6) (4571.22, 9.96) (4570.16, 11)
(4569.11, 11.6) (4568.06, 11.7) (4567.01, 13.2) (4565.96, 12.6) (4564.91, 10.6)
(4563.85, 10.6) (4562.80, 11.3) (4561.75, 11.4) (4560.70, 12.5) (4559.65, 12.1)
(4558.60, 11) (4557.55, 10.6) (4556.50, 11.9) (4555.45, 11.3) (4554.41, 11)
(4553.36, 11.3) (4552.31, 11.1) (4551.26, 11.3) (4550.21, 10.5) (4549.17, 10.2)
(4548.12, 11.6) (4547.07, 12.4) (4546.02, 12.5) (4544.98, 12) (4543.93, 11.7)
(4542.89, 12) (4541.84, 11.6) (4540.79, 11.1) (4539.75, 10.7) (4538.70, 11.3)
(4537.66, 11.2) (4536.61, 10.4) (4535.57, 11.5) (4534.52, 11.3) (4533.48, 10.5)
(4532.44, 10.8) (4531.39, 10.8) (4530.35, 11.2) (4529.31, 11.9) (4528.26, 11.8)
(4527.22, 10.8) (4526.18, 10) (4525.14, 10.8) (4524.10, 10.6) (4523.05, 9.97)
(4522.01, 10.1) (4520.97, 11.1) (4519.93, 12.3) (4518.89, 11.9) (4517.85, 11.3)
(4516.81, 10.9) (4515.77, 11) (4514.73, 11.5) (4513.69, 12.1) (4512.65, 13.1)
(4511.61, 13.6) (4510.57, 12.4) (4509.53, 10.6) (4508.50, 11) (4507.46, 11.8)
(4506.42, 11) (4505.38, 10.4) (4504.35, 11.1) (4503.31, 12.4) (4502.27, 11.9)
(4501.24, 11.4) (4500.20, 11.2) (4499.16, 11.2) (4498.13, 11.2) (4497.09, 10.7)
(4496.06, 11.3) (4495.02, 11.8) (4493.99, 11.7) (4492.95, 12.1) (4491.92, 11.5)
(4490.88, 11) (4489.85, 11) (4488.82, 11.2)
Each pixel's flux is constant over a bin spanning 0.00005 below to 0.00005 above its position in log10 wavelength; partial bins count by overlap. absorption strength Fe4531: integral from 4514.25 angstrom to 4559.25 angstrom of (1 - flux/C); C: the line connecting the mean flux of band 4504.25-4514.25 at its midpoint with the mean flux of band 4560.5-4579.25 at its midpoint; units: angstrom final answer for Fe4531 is 1.58 angstrom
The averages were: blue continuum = 11.7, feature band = 11.2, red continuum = 11.4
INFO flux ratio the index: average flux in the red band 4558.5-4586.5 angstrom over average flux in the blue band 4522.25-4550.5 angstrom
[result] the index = 1.03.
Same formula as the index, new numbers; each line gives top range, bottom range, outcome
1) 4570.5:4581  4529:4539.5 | 1.03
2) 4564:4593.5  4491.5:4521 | 0.98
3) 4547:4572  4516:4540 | 1.03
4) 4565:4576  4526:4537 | 1.04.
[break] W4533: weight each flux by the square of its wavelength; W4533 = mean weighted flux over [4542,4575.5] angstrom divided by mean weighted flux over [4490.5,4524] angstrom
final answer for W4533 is 1.02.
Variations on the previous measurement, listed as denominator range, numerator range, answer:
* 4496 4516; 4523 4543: 0.96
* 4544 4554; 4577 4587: 1.01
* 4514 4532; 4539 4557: 1.04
